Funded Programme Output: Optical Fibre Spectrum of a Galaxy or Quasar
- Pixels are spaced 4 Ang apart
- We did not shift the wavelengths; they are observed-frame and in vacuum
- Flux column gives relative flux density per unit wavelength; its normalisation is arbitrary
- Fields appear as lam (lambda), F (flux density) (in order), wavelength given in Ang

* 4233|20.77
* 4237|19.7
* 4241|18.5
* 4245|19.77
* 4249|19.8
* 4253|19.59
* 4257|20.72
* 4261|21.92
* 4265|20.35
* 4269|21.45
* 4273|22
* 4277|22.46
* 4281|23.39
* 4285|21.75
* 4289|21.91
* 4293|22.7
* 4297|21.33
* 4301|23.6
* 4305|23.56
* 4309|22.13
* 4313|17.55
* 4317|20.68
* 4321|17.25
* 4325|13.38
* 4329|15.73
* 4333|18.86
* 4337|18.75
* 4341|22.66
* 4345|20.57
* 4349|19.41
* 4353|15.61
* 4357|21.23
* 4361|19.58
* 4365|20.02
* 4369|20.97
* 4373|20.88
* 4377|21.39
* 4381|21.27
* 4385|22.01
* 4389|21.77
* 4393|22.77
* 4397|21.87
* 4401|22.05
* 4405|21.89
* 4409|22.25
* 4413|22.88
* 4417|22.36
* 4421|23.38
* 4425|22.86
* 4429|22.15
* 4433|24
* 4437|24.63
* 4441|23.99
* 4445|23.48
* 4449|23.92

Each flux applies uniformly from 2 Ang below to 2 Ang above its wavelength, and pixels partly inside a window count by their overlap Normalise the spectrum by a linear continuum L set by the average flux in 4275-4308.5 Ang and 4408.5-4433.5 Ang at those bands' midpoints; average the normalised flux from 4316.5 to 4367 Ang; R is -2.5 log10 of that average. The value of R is 0.21 mag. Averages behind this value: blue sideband 22.6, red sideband 22.8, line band 18.7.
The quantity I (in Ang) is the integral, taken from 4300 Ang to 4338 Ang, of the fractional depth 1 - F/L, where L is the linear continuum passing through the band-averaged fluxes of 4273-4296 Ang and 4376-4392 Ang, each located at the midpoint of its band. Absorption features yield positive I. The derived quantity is 5.3 Ang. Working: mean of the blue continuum 22.4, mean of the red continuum 21.7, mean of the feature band 19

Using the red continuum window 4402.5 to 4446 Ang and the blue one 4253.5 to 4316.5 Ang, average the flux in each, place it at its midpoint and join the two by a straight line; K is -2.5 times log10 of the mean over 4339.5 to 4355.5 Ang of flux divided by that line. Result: 0.15 mag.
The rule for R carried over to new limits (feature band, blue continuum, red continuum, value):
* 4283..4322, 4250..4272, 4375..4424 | -0.007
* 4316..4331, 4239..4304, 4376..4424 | 0.297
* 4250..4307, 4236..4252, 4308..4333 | -0.174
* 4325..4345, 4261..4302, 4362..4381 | 0.147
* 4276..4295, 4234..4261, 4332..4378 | -0.129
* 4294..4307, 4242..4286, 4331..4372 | -0.113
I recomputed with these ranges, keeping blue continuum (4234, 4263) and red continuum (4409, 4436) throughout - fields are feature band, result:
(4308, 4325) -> 2.1 Ang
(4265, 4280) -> -1.0 Ang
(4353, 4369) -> 1.6 Ang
